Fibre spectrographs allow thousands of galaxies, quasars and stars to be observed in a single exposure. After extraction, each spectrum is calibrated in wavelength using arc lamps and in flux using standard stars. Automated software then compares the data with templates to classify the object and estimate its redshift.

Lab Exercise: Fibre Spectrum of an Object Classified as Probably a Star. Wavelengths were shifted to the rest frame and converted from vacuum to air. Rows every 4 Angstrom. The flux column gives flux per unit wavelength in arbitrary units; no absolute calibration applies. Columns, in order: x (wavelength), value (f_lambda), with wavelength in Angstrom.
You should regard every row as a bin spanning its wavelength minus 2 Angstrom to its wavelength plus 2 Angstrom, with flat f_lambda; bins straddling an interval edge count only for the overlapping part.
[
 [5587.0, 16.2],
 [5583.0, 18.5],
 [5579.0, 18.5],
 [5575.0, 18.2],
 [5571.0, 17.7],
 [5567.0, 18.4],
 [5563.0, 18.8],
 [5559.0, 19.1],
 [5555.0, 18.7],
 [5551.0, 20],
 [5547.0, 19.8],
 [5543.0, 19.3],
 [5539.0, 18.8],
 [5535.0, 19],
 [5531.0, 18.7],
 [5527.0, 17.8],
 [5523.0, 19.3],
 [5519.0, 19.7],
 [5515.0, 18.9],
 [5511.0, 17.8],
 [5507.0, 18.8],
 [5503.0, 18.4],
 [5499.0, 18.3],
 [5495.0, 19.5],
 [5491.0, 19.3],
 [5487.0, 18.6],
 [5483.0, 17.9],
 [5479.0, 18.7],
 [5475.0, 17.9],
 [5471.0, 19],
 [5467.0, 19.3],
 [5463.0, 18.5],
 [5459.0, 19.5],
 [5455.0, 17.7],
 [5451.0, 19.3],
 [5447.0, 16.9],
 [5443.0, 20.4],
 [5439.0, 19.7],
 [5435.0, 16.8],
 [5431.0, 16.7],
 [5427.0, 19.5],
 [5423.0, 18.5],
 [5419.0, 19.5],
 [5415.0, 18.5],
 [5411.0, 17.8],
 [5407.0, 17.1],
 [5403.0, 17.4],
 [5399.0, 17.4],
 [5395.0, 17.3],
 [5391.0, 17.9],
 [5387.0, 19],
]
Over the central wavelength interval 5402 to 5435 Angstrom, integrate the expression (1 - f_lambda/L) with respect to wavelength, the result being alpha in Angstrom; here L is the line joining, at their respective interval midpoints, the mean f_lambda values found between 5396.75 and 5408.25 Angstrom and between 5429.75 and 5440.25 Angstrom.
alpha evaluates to -1.1 Angstrom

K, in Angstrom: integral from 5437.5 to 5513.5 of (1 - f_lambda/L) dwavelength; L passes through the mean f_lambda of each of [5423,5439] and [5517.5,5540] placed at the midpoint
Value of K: -1.2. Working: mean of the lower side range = 18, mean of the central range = 18.7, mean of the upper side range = 18.9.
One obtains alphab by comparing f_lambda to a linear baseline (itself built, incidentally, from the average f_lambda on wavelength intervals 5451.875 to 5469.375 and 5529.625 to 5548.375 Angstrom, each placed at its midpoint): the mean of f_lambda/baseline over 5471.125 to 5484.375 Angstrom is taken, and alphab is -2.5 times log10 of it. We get 0.03 mag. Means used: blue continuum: 18.8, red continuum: 19.1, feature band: 18.3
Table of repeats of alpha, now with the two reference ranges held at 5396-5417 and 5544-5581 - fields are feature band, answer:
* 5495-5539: -0.6 Angstrom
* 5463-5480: -0.5 Angstrom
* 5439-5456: -0.8 Angstrom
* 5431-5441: -0.1 Angstrom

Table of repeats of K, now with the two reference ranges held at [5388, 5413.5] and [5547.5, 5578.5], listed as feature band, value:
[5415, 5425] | -0.68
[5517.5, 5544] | -0.58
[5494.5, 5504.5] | -0.19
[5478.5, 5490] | -0.17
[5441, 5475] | -1.50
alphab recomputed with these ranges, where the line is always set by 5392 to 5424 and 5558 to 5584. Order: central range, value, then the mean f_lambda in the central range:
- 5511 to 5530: -0.03 mag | 18.8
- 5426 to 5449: -0.02 mag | 18.3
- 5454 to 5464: -0.03 mag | 18.7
